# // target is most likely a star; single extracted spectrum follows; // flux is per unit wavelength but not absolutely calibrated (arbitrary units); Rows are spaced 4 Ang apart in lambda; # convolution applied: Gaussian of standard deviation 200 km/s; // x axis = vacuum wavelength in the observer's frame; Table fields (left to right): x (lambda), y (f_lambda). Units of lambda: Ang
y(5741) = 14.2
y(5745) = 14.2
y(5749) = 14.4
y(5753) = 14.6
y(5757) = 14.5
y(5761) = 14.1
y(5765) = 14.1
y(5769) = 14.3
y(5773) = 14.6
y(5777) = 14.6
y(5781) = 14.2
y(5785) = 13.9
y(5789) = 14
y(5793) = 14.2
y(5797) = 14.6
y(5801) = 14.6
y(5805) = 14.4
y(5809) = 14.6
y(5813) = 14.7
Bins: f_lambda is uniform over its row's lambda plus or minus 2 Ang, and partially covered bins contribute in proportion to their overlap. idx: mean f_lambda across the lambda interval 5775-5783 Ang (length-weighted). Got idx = 14.4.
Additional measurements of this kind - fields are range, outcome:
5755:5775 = 14.3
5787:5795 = 14.1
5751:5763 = 14.4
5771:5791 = 14.3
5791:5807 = 14.4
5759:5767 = 14.1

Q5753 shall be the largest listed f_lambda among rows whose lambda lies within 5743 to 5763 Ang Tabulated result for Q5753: 14.6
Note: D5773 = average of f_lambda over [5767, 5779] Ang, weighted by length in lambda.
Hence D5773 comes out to 14.5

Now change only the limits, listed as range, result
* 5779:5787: 14.1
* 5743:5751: 14.3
